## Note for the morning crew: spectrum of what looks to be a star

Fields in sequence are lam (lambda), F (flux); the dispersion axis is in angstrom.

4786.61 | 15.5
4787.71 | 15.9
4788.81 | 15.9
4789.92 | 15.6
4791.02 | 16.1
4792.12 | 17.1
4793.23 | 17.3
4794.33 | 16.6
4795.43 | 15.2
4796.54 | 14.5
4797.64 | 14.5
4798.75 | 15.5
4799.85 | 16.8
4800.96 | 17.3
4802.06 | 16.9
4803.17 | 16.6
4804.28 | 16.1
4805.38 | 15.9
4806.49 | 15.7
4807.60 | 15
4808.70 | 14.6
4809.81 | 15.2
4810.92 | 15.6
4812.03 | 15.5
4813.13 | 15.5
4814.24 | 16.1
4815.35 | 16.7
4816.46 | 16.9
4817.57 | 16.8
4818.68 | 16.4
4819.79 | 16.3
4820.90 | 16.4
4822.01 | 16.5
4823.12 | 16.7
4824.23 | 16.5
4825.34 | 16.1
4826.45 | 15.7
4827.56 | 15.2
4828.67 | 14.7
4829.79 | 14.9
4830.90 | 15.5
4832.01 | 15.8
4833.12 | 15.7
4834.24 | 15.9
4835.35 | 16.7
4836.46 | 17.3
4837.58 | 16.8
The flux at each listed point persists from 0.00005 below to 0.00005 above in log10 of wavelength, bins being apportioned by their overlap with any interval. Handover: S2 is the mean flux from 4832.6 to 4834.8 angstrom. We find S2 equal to 15.8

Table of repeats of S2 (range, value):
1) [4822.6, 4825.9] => 16.4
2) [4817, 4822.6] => 16.5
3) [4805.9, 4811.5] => 15.2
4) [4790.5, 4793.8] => 16.8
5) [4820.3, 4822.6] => 16.5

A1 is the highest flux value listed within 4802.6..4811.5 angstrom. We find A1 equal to 16.6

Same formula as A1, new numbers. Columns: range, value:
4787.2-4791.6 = 16.1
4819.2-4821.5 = 16.4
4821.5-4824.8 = 16.7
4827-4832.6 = 15.8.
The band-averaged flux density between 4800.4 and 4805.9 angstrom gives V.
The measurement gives 16.6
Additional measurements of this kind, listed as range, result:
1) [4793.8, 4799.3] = 15.3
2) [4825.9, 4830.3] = 15.1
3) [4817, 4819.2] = 16.6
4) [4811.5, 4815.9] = 16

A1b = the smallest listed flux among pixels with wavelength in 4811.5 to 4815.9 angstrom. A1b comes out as 15.5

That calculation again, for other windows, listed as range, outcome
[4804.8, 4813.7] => 14.6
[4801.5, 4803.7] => 16.6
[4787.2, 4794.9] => 15.6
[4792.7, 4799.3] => 14.5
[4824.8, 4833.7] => 14.7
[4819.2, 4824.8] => 16.3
